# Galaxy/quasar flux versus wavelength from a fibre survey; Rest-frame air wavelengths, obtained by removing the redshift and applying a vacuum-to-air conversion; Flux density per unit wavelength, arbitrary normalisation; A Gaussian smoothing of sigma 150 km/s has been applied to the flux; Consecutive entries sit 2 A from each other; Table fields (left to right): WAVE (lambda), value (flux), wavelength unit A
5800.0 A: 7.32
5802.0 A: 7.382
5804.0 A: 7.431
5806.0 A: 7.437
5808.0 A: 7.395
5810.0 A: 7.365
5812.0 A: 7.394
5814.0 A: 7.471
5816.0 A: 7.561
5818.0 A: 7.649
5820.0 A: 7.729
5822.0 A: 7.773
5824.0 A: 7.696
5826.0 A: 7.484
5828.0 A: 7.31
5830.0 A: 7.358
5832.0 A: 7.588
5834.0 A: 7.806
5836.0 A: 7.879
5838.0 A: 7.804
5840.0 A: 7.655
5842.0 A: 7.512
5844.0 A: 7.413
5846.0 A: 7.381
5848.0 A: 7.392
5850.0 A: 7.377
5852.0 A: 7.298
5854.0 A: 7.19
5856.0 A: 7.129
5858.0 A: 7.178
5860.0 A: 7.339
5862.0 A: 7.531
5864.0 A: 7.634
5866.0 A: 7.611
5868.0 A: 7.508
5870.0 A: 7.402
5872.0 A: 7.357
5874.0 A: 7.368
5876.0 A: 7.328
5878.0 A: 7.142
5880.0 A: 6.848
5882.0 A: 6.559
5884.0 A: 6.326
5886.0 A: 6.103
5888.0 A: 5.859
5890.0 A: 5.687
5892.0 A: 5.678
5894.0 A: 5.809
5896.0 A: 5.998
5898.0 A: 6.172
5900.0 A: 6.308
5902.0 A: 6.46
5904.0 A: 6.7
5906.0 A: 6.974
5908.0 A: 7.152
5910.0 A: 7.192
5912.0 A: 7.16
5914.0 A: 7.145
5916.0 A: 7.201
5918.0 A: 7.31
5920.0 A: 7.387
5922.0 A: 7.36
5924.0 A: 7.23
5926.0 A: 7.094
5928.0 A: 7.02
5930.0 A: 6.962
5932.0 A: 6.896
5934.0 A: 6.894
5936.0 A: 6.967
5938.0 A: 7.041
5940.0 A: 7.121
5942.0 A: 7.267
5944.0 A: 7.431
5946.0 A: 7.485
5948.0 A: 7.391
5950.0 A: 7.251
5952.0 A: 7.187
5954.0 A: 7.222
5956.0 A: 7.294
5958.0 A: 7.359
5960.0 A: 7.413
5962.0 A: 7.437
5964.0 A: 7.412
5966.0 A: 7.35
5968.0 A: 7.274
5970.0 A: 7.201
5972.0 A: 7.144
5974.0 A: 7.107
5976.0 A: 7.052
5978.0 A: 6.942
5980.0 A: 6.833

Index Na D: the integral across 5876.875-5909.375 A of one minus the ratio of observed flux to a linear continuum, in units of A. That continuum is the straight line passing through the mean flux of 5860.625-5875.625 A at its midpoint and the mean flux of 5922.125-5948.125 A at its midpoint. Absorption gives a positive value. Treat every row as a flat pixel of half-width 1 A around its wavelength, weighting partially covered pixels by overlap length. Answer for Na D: 4.3 A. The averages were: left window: 7.48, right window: 7.14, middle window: 6.37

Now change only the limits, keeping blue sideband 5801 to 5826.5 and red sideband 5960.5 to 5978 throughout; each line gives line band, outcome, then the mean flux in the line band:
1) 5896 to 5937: 2.10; 6.96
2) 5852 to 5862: 0.26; 7.25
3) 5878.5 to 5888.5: 1.34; 6.4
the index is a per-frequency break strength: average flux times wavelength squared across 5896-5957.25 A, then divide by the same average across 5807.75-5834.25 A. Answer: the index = 0.97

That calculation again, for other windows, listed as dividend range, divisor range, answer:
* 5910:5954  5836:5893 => 1.03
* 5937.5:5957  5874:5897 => 1.17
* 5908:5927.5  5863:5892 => 1.07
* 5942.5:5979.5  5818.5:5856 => 1.01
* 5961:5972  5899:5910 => 1.10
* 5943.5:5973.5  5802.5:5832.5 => 1.02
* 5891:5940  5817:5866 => 0.94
